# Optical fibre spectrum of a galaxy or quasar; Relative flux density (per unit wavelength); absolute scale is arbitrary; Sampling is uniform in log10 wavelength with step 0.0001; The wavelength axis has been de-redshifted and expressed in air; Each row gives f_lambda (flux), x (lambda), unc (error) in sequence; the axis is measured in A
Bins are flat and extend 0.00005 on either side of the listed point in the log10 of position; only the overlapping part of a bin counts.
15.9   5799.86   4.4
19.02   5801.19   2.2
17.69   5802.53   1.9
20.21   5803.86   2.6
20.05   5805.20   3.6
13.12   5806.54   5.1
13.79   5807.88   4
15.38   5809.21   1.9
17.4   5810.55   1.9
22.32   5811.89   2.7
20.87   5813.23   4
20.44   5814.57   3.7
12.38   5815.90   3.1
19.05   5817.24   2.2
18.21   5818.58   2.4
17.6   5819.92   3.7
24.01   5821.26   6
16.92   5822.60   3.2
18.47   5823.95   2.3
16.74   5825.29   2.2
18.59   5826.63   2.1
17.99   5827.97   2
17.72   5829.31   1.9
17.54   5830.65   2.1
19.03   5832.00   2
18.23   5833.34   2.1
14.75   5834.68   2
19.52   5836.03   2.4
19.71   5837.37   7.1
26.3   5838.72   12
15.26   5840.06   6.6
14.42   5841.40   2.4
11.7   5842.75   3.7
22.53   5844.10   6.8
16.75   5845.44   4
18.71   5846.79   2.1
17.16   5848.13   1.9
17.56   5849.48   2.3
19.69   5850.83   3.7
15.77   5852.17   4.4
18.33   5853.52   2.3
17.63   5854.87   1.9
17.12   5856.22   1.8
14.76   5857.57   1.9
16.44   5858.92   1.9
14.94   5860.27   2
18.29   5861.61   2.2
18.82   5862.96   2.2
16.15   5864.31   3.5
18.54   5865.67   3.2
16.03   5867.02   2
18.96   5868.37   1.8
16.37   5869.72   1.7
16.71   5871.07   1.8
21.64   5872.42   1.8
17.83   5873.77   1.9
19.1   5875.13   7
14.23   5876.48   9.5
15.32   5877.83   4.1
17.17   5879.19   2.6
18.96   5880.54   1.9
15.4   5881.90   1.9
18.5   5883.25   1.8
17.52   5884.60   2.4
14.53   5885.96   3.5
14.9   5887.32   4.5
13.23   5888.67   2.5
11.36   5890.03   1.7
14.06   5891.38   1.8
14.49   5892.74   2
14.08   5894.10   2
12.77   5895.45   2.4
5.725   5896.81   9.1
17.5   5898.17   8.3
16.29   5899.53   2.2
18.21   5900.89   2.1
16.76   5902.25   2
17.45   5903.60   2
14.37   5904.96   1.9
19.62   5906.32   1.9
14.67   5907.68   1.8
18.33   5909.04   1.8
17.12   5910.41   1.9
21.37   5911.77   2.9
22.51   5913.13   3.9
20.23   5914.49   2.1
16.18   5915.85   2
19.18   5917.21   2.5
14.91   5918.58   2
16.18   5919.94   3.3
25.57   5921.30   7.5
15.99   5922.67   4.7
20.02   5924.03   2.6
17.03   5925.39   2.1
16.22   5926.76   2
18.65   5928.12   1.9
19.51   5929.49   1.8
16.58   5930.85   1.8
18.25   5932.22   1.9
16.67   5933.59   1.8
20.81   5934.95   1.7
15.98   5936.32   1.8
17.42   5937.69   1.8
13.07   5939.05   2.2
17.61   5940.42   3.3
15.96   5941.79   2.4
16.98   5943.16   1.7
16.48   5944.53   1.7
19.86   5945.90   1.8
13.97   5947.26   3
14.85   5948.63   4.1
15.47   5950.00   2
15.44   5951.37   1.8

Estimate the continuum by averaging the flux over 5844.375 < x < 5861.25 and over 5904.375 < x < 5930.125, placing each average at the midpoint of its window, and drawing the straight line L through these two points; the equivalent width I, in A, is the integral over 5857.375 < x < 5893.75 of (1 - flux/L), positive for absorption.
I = 2.4 A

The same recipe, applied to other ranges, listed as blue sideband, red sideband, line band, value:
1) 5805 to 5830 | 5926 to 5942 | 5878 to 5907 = 3.5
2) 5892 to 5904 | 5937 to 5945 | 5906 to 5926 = -4.2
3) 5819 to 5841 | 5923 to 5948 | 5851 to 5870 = 1.2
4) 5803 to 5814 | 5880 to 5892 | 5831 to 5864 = -2.0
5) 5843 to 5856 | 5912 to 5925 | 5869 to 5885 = 0.9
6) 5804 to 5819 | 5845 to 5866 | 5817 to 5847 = -1.3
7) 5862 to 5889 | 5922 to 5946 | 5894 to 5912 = 1.3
